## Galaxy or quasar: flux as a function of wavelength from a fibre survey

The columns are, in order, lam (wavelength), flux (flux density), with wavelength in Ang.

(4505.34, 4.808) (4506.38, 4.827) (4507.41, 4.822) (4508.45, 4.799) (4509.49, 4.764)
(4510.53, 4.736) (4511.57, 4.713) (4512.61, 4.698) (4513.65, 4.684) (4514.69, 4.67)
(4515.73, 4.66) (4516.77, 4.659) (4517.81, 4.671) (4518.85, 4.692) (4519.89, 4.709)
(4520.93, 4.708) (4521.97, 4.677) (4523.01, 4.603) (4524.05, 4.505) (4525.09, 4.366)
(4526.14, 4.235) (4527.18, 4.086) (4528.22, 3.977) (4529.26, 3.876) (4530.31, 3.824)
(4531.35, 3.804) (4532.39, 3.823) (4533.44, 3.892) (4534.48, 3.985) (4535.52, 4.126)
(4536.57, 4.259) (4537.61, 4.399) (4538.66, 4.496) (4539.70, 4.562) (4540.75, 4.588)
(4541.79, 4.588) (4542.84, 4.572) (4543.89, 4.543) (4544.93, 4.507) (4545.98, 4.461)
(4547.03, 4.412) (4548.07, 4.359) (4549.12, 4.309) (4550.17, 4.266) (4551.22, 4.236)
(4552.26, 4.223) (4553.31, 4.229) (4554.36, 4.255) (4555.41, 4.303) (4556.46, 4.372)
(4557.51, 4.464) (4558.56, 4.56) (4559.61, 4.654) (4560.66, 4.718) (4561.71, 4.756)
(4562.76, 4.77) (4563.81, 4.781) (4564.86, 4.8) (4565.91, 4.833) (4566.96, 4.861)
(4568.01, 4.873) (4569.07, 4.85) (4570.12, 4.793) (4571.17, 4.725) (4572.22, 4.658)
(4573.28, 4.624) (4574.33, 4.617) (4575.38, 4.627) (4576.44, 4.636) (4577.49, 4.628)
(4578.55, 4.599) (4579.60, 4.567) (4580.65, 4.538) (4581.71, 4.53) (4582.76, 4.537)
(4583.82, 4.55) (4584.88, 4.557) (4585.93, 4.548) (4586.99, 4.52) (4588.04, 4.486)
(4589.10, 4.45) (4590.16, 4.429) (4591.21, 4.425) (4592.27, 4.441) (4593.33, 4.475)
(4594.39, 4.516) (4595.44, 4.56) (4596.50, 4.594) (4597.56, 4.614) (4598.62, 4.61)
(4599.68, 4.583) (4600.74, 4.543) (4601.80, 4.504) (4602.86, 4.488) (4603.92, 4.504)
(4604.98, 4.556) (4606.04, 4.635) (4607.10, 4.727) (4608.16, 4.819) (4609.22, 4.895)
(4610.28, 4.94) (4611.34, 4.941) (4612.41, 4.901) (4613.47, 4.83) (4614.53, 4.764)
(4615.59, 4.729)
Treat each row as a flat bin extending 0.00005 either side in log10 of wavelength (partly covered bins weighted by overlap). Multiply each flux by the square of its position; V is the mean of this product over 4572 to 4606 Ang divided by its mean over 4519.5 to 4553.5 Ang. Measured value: 1.08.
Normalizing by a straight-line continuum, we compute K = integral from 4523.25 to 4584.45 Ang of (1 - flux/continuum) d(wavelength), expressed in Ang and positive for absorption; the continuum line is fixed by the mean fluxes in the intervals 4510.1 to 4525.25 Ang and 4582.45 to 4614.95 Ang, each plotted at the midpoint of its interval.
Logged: 2.46 Ang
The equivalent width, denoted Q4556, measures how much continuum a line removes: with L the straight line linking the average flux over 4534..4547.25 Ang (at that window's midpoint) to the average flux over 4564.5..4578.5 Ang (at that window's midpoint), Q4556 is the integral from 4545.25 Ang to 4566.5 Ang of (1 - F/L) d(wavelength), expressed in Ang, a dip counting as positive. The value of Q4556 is 0.39 Ang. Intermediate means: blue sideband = 4.42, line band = 4.49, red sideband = 4.73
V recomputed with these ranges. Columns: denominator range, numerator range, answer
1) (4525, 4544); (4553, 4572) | 1.12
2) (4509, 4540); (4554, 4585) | 1.08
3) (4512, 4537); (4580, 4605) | 1.07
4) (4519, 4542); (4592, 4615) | 1.12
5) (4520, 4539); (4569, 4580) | 1.13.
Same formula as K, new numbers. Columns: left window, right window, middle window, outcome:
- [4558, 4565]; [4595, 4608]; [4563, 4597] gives 0.3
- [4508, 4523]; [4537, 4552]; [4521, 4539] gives 1.5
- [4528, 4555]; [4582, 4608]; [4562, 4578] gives -1.2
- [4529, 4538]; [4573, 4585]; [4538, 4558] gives -1.1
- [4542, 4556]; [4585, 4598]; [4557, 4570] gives -1.0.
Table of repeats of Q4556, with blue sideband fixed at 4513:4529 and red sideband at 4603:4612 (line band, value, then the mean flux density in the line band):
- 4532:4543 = 0.6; 4.3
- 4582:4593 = 0.5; 4.49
